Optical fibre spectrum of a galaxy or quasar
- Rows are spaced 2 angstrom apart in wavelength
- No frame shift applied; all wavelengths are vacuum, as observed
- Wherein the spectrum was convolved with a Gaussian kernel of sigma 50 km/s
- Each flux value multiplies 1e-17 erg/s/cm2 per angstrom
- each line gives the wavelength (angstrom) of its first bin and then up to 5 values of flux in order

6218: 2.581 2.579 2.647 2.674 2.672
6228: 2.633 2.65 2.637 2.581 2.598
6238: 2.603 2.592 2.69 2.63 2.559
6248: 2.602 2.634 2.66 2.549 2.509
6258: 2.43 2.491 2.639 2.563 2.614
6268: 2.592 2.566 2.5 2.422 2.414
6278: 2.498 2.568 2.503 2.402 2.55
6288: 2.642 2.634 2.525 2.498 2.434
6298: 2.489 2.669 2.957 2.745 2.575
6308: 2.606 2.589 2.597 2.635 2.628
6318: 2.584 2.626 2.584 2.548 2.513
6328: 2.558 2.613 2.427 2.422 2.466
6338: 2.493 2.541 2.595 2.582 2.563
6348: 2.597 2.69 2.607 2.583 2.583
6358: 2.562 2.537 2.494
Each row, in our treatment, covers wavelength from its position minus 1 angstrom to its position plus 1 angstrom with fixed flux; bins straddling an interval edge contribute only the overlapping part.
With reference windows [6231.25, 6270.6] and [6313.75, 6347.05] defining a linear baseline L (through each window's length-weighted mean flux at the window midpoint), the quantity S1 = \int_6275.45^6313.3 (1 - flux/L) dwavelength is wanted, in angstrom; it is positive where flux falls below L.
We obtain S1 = -0.1 angstrom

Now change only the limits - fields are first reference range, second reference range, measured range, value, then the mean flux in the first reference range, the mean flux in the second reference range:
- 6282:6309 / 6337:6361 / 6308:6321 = -0.1 angstrom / 2.59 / 2.58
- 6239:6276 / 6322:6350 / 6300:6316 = -0.8 angstrom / 2.56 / 2.54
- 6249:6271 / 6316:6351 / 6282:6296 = 0.2 angstrom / 2.57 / 2.56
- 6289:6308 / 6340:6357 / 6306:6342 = 0.7 angstrom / 2.61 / 2.6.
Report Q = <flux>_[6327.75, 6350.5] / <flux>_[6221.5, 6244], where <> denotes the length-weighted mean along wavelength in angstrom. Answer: 1.0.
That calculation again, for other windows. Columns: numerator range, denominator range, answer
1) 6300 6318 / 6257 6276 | 1.05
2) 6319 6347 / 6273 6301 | 1.01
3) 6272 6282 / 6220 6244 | 0.94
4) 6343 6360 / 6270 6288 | 1.04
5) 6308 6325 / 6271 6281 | 1.05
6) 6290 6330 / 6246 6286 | 1.03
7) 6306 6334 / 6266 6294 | 1.02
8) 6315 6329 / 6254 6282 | 1.02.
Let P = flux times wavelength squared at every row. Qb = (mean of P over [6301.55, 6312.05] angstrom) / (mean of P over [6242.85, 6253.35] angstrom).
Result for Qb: 1.04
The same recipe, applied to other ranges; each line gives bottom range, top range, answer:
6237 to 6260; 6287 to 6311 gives 1.03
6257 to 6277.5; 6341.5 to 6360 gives 1.06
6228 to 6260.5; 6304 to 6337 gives 1.01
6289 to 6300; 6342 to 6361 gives 1.04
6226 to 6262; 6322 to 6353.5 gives 1.01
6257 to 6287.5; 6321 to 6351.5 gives 1.03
